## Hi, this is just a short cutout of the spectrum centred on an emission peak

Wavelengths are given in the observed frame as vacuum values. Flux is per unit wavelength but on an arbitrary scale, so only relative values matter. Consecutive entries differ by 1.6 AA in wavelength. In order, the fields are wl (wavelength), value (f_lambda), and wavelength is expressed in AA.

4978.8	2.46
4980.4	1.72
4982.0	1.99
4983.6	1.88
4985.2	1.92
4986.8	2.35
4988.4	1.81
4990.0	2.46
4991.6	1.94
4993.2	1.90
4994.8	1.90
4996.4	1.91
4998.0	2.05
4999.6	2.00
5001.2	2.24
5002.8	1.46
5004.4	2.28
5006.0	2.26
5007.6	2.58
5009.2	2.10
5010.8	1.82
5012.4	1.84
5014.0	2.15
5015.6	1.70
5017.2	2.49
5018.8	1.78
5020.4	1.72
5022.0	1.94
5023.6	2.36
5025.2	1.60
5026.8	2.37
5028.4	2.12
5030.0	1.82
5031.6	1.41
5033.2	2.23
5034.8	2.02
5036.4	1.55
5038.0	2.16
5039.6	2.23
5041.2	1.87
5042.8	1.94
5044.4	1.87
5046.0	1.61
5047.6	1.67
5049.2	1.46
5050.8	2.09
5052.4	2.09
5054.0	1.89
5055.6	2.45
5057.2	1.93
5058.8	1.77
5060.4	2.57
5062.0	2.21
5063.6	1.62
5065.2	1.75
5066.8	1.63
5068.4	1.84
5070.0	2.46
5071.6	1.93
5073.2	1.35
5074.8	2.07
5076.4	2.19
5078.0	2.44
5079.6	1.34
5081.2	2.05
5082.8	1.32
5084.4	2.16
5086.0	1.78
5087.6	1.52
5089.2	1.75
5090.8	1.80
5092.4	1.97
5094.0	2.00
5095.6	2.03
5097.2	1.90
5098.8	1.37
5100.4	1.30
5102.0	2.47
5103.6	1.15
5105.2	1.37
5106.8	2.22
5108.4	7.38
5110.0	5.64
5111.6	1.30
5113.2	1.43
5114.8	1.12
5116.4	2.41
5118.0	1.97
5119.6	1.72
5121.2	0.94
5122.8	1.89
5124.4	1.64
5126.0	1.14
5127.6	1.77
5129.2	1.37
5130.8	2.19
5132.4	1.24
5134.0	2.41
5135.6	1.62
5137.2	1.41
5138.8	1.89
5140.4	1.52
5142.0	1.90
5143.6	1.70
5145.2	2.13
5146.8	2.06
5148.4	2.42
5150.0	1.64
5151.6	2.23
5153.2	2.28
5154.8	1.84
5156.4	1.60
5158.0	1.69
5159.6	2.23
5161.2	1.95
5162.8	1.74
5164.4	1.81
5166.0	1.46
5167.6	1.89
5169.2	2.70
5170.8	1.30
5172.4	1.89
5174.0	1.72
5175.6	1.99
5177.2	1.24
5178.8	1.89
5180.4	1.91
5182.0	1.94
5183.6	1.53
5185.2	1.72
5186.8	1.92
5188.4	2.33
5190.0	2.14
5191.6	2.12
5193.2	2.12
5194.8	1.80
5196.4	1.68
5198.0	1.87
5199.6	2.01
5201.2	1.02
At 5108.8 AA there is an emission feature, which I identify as H-beta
